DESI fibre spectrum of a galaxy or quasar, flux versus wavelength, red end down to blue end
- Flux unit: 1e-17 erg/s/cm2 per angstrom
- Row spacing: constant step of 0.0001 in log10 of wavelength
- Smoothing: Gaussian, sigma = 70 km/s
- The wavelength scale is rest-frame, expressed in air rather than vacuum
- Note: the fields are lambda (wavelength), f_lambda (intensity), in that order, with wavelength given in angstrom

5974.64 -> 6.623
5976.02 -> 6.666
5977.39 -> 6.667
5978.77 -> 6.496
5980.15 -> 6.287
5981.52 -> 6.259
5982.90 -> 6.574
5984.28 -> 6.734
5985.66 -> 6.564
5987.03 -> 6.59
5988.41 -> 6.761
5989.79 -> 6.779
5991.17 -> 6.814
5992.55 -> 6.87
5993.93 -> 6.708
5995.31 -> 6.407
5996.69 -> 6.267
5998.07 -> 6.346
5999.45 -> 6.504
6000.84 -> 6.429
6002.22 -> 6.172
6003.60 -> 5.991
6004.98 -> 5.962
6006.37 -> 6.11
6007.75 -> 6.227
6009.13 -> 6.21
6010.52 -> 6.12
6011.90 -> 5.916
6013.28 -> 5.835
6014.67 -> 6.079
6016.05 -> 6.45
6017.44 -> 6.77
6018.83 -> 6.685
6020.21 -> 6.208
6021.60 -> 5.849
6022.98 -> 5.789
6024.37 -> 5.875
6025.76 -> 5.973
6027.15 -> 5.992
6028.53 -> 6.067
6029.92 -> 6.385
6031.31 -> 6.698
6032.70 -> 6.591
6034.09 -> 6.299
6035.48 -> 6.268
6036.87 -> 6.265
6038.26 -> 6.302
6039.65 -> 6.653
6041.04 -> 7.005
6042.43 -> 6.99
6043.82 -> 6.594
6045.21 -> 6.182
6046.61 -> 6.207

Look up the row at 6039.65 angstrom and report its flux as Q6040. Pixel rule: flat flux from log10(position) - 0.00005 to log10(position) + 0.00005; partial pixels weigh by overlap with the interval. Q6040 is 6.653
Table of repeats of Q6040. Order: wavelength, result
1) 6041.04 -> 7.005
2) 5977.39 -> 6.667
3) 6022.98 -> 5.789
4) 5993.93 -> 6.708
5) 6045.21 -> 6.182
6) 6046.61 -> 6.207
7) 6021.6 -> 5.849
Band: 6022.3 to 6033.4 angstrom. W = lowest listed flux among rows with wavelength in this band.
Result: 5.789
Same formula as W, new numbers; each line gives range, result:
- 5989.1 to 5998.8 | 6.267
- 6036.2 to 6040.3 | 6.265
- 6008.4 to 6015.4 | 5.835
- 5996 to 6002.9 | 6.172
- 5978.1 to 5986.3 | 6.259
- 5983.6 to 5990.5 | 6.564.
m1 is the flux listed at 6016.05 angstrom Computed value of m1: 6.45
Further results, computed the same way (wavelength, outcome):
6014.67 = 6.079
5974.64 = 6.623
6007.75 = 6.227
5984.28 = 6.734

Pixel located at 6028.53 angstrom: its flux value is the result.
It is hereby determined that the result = 6.067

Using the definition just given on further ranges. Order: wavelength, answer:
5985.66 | 6.564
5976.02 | 6.666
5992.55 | 6.87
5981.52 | 6.259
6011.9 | 5.916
